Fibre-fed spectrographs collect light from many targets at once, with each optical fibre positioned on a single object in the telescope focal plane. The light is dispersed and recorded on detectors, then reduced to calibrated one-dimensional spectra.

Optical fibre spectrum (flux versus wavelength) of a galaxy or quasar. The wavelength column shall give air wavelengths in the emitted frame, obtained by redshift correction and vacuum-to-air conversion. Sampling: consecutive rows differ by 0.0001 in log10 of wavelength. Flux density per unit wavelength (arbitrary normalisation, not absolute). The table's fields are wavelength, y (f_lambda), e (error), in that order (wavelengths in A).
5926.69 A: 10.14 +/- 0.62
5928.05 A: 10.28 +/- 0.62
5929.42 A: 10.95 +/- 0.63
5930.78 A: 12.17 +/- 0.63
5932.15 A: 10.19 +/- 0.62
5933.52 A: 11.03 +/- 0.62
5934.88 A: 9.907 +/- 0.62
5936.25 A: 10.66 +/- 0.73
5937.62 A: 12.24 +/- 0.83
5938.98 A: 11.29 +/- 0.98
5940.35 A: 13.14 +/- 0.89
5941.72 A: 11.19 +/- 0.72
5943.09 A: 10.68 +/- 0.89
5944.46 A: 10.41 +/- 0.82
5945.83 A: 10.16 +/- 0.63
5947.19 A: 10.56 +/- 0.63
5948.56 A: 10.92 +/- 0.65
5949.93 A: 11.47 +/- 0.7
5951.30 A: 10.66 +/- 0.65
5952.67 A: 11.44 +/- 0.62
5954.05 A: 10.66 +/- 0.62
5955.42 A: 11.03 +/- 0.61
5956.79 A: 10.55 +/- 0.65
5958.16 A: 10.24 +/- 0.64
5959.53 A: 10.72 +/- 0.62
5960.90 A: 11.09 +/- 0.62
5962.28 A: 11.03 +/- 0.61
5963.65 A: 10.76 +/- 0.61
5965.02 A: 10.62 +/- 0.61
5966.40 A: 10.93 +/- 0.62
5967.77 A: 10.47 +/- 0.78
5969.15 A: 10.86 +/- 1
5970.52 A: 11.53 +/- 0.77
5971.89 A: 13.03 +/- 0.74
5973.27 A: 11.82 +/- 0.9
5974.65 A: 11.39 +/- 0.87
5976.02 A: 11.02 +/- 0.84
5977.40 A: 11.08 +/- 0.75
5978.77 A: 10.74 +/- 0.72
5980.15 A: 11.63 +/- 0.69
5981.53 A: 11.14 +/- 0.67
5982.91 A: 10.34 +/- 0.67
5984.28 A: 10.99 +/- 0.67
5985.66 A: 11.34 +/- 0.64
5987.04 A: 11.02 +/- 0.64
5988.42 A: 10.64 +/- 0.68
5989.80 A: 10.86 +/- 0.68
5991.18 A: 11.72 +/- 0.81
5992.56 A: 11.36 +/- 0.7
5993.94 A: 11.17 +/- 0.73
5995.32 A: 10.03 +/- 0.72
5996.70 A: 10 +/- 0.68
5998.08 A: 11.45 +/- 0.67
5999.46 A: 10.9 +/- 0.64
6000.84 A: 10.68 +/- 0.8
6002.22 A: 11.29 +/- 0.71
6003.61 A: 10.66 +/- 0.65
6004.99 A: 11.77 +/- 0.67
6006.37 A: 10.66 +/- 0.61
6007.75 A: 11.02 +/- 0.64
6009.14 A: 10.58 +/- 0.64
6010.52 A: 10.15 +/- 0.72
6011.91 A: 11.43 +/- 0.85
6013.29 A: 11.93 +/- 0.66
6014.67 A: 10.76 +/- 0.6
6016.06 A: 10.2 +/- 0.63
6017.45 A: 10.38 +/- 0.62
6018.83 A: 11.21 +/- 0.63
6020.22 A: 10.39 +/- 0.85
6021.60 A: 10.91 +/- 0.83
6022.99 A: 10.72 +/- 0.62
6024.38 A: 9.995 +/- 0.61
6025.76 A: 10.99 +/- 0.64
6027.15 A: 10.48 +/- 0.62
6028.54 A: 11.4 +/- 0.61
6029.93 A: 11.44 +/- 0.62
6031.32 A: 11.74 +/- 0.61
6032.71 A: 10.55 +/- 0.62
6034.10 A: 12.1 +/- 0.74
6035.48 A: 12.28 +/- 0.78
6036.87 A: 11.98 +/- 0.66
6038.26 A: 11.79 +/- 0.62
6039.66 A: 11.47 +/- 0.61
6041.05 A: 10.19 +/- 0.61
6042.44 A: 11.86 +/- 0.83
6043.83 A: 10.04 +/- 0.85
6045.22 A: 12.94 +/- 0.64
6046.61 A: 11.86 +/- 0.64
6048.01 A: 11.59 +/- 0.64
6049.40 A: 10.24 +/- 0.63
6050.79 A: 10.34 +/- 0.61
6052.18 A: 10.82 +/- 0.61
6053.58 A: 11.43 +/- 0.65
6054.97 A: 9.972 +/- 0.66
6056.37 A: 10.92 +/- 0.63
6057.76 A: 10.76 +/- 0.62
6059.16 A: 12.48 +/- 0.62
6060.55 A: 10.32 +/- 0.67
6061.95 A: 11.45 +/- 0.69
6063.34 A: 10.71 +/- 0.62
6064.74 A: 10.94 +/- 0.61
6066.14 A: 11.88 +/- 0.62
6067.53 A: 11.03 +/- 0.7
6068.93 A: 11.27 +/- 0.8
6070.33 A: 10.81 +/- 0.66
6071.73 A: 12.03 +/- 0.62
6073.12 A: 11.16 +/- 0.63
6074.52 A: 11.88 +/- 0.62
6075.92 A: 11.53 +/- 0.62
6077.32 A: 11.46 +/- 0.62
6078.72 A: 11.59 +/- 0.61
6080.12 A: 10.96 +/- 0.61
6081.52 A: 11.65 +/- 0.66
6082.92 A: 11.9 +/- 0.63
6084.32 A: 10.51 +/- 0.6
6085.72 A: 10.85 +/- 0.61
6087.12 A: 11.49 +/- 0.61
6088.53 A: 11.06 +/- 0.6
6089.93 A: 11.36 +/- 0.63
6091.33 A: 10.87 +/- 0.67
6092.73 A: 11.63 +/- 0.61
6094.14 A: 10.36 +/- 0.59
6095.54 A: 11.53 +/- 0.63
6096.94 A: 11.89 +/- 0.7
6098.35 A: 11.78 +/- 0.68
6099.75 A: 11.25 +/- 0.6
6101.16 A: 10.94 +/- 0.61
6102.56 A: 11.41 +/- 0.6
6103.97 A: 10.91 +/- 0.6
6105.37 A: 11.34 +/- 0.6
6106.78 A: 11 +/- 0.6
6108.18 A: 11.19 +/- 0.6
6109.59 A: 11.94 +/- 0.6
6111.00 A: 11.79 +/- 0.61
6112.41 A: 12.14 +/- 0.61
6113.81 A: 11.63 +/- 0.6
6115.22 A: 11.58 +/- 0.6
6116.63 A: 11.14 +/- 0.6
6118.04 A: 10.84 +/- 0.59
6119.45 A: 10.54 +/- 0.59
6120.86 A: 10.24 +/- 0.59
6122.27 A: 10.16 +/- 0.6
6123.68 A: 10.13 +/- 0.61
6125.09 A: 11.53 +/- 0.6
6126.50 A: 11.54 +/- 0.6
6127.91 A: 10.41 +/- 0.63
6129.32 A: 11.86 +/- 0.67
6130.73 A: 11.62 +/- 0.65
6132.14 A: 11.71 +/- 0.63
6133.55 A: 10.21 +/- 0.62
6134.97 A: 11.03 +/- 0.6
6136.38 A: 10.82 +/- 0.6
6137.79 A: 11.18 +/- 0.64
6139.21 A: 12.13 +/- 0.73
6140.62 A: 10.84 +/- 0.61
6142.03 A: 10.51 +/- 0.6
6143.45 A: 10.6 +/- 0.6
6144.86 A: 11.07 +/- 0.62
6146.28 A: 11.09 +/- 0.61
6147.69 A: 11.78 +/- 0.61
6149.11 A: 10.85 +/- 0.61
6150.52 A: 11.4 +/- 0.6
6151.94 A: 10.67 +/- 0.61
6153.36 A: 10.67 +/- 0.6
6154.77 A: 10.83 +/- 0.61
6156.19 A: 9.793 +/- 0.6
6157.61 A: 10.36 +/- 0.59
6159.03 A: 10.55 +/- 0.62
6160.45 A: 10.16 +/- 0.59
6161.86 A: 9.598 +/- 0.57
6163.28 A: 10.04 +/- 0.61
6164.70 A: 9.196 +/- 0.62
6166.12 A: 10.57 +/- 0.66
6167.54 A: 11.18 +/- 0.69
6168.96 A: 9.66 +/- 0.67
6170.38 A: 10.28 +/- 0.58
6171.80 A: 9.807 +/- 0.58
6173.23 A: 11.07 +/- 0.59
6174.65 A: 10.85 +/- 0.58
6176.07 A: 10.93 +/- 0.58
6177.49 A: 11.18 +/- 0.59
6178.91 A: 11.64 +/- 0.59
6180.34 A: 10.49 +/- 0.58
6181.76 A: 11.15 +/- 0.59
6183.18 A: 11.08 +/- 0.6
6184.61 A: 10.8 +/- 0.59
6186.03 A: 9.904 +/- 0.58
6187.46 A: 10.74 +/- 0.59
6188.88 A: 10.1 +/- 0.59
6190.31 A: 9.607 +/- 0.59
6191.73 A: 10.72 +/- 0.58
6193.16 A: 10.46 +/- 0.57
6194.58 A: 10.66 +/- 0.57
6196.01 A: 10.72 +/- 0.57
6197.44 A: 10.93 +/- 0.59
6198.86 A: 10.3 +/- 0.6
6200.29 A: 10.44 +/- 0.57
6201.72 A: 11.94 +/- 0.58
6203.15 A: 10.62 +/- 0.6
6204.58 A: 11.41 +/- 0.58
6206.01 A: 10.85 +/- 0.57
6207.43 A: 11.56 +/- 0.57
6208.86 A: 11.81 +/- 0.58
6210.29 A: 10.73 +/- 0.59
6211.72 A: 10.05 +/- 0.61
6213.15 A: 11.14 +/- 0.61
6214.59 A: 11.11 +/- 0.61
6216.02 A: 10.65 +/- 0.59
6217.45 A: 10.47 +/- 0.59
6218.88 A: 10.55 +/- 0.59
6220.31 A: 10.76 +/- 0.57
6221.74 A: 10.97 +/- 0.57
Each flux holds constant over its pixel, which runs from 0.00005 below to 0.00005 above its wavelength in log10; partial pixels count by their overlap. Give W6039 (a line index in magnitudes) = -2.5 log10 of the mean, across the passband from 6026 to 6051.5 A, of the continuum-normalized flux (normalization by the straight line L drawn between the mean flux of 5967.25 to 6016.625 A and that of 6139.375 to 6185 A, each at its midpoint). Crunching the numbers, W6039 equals -0.04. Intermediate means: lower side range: 11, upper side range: 10.7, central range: 11.3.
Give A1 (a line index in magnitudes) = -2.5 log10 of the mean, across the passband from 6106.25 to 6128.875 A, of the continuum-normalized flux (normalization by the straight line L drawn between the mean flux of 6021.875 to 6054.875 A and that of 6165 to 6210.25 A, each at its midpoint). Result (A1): -0.02 mag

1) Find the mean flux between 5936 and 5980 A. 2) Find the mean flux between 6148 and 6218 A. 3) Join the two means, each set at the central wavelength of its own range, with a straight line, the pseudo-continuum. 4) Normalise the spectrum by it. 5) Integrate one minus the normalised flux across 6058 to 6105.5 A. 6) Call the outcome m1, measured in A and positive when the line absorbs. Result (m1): -2.0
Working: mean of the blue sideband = 11.1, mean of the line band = 11.3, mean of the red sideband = 10.7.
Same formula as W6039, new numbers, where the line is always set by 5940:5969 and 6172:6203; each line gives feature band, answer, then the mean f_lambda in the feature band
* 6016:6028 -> 0.02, 10.6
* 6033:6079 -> -0.05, 11.3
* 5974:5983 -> -0.02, 11.1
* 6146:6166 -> 0.03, 10.5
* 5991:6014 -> -0.01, 11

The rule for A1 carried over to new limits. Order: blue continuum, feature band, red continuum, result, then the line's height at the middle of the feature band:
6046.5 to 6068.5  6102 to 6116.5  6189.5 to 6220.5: -0.05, 10.9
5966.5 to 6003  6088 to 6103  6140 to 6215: -0.04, 10.9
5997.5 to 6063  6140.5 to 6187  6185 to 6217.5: 0.02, 10.8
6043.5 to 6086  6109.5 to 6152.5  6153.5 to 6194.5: -0.04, 10.8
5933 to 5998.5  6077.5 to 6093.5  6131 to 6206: -0.04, 10.8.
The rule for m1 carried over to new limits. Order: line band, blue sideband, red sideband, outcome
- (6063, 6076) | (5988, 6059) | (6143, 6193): -0.5 A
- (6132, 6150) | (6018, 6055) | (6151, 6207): -0.5 A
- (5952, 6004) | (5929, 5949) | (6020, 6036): 0.3 A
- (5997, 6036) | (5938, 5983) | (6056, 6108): 0.6 A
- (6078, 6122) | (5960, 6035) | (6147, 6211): -1.8 A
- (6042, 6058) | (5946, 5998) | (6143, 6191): -0.3 A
